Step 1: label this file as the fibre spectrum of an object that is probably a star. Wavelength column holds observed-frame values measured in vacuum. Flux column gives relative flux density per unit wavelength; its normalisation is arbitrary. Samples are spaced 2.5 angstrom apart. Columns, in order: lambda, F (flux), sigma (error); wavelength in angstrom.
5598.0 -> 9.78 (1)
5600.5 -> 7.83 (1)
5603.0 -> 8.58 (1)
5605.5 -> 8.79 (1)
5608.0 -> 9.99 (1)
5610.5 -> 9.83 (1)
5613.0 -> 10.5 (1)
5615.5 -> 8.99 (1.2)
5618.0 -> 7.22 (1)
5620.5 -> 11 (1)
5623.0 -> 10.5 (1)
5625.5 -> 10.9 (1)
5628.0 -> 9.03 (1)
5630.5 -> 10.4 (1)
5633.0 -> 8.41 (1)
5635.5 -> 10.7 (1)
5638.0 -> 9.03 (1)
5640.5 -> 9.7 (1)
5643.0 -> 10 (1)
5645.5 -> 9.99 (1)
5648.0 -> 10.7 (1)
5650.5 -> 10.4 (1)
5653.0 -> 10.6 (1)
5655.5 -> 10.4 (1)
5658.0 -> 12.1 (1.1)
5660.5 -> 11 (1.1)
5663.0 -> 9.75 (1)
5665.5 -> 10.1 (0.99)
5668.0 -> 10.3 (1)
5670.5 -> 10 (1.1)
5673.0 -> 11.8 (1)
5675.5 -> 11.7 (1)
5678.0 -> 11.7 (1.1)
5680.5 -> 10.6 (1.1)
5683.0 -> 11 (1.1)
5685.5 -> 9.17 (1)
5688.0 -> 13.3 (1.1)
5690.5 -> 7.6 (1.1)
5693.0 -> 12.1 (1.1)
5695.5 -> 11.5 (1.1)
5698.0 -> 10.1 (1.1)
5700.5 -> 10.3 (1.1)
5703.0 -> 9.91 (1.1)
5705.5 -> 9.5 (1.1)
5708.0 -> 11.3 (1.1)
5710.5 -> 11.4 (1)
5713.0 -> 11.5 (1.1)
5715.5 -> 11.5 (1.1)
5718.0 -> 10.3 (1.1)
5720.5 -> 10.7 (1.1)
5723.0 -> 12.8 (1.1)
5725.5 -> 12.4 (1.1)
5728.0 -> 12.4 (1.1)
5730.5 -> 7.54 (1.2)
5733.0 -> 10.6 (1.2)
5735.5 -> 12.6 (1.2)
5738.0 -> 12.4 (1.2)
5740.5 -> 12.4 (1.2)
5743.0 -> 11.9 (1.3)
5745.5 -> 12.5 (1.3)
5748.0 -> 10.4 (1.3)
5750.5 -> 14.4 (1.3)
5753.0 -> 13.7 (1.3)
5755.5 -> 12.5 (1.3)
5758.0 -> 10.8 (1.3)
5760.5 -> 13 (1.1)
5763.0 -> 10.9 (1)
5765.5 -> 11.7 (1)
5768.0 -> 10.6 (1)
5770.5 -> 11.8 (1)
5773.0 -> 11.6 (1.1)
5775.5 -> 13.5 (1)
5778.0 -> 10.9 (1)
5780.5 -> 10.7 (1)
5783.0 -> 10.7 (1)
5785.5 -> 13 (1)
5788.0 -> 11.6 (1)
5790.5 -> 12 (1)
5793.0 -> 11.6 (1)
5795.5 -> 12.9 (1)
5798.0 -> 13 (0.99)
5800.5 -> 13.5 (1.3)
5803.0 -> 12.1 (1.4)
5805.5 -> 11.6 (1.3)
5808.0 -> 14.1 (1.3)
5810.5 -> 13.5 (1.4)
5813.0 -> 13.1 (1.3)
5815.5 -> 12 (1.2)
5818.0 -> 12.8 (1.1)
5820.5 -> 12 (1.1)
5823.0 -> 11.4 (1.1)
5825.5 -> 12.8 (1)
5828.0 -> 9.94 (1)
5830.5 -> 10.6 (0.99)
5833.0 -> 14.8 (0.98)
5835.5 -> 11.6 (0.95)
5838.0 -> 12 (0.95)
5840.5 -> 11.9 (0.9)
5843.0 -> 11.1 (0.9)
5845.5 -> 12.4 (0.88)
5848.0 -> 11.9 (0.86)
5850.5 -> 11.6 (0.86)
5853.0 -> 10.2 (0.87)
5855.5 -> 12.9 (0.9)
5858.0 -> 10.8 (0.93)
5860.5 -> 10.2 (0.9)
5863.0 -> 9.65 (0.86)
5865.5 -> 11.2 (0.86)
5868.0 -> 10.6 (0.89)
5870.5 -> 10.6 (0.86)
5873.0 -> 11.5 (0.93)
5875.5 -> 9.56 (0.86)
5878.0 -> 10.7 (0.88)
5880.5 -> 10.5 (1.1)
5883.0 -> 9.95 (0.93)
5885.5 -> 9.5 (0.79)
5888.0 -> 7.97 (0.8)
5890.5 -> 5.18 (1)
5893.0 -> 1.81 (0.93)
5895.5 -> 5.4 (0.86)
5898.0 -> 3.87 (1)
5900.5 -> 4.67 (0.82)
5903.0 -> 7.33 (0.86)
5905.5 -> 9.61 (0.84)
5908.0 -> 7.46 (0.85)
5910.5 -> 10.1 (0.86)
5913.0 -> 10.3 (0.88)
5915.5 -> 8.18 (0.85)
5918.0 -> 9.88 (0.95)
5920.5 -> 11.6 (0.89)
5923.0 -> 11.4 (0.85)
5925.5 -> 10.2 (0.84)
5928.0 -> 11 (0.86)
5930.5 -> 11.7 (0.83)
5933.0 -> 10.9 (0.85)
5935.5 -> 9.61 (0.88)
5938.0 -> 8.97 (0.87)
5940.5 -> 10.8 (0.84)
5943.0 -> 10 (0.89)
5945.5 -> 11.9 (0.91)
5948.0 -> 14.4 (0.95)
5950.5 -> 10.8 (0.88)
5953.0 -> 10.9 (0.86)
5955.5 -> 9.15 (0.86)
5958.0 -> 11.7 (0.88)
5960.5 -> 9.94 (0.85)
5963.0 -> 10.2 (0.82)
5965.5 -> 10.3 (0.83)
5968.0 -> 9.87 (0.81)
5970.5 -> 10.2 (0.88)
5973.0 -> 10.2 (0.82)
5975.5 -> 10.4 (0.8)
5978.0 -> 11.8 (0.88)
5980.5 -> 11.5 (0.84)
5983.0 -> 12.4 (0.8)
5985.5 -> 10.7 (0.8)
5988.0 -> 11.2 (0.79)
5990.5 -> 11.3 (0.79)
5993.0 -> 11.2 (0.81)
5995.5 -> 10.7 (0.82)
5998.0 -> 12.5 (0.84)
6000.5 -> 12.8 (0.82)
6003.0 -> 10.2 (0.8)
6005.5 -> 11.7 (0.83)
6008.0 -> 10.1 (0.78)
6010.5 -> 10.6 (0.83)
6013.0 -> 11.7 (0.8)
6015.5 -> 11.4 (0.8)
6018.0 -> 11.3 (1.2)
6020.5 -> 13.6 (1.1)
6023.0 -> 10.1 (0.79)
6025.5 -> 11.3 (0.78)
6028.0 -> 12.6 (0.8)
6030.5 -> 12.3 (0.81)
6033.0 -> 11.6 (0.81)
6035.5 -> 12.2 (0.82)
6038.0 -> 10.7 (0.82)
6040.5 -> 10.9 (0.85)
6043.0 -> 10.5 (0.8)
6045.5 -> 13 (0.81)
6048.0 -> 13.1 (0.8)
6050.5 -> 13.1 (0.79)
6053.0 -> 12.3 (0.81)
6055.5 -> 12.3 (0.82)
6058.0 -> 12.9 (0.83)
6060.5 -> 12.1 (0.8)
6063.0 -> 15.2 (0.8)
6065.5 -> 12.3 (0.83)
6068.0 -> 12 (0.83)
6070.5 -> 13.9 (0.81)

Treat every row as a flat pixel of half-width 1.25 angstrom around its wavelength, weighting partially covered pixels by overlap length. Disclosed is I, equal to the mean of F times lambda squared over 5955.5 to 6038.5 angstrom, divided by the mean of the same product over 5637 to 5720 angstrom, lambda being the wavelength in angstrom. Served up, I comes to 1.18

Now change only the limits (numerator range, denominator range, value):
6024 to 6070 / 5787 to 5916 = 1.24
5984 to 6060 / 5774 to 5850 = 1.03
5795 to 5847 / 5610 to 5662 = 1.31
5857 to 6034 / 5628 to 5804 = 0.99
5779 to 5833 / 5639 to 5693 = 1.21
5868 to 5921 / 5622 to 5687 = 0.87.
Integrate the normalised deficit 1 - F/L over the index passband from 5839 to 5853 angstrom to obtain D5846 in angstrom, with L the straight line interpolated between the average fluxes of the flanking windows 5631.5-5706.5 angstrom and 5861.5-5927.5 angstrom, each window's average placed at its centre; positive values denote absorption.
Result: -3.8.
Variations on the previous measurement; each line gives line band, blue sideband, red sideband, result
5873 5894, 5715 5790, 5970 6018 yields 5.6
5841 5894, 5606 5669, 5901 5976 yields 0.7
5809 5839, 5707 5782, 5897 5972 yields -3.5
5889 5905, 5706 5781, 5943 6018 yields 8.9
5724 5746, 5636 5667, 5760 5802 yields -0.5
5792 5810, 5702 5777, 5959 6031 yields -1.9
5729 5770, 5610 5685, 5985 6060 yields -4.2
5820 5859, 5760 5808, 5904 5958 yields -1.2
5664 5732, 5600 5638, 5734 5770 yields 1.4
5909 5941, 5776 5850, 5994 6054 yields 4.2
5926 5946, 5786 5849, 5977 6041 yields 2.1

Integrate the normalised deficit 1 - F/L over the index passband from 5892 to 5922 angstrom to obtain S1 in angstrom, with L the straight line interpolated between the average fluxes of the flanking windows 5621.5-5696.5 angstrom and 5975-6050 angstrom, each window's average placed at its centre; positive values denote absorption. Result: 9.7 angstrom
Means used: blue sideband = 10.5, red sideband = 11.5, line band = 7.6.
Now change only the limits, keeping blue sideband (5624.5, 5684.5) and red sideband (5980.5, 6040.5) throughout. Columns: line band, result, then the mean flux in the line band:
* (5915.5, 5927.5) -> 0.7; 10.5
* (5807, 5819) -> -2.4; 13.1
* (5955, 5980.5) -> 2.0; 10.5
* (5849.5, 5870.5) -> 0.3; 10.9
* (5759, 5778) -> -1.8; 11.8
